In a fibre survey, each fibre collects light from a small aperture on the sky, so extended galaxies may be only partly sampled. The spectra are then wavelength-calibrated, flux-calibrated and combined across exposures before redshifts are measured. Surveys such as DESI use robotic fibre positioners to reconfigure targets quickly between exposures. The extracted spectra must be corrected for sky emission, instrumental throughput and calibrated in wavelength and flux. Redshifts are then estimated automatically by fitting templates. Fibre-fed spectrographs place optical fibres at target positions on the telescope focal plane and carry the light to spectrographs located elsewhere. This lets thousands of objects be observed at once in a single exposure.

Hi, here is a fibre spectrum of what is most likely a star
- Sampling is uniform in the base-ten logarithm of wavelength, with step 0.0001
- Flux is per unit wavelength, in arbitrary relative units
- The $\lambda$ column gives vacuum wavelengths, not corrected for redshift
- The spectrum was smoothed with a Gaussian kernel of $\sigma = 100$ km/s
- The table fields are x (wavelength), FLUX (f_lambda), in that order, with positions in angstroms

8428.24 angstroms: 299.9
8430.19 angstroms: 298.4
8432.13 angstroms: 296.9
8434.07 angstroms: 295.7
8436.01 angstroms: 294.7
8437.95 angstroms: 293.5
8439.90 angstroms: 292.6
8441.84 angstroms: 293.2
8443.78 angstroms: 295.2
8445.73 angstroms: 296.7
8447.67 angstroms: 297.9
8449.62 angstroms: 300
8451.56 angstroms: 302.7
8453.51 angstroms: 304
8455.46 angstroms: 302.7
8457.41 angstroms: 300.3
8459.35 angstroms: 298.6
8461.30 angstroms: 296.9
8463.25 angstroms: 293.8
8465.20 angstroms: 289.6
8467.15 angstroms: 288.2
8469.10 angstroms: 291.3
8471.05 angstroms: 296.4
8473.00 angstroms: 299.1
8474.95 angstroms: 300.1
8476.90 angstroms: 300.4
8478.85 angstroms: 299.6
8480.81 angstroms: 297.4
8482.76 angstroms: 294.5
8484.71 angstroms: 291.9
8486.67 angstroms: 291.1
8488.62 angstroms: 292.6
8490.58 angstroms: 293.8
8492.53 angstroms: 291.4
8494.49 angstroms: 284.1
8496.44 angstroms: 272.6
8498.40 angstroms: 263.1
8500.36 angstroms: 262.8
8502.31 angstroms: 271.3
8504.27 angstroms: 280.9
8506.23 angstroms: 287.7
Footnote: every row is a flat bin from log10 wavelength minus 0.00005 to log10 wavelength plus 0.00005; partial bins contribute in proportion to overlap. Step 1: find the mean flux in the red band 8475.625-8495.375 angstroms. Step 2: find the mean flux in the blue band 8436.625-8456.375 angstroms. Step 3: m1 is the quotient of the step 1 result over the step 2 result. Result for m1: 0.99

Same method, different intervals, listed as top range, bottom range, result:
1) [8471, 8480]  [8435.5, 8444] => 1.02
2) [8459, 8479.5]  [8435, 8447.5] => 1.00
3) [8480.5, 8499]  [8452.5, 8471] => 0.97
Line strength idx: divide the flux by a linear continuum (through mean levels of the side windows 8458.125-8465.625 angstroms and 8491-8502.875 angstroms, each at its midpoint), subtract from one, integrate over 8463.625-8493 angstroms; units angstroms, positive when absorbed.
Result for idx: -0.9 angstroms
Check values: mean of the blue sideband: 295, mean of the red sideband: 275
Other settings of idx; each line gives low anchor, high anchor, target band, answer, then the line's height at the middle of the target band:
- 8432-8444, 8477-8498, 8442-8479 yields -0.60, 293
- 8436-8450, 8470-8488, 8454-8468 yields 0.00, 296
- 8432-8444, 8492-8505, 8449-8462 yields -0.55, 289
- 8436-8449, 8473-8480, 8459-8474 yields 0.21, 298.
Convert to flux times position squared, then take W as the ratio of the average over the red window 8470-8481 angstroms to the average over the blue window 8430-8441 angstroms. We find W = 1.0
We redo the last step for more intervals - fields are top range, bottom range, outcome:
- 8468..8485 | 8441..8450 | 1.01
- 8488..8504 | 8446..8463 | 0.94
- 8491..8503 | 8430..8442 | 0.95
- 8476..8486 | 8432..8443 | 1.02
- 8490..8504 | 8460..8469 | 0.96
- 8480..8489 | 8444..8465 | 0.99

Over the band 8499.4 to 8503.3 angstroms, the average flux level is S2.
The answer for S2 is 267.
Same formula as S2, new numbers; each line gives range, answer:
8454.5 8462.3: 300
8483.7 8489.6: 292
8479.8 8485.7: 294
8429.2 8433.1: 297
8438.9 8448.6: 295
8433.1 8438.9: 295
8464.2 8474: 293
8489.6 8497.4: 286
